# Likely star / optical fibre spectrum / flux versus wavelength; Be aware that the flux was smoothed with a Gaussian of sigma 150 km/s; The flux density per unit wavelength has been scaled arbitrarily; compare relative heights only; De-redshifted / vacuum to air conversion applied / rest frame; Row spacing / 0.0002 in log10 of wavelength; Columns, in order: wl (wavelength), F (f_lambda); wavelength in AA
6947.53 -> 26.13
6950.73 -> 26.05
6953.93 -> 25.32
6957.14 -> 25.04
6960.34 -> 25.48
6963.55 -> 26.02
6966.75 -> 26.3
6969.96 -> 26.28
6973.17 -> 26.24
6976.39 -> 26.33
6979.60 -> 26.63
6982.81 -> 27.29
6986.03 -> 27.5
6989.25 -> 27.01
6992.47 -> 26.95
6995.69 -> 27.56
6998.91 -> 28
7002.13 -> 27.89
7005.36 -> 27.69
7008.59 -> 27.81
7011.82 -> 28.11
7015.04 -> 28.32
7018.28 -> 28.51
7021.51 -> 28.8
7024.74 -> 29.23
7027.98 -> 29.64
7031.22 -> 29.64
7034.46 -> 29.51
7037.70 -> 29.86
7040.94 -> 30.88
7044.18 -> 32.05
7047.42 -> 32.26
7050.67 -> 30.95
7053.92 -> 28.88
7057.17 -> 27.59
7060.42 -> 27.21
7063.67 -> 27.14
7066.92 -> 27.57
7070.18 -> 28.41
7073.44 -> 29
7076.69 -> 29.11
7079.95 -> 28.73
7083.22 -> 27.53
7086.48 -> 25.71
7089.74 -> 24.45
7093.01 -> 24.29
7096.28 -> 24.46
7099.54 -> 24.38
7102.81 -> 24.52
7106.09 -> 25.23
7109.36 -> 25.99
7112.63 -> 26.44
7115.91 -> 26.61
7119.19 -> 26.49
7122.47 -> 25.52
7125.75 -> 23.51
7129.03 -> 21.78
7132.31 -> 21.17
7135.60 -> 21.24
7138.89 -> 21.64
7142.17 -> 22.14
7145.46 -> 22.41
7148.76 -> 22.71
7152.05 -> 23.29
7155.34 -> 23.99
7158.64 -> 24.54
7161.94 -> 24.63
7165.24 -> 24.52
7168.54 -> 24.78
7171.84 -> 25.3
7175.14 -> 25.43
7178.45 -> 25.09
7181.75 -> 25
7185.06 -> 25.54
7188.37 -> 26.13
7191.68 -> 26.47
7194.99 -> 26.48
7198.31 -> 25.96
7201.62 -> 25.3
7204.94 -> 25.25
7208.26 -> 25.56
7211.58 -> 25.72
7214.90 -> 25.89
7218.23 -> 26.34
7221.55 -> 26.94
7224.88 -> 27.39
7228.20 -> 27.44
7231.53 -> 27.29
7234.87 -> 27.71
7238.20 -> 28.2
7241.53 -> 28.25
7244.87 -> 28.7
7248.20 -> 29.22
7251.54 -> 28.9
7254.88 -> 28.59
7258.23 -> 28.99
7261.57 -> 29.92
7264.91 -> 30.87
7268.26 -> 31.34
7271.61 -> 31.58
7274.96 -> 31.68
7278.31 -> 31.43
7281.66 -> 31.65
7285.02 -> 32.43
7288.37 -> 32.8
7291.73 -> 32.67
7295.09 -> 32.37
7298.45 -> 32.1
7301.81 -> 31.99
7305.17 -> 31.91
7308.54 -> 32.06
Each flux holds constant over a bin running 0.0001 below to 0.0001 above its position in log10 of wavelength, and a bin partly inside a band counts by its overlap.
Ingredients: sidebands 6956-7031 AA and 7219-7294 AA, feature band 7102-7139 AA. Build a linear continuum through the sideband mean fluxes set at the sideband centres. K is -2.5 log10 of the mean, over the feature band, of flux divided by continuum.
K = 0.17 mag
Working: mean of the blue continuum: 27.4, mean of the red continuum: 29.7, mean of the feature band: 24.3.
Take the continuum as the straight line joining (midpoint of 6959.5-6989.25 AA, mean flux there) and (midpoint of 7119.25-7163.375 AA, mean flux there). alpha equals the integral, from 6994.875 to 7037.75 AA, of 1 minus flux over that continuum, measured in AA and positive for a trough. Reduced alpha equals -4.9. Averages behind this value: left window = 26.5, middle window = 28.6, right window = 23.1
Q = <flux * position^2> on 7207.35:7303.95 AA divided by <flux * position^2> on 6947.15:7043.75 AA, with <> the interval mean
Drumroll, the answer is 1.15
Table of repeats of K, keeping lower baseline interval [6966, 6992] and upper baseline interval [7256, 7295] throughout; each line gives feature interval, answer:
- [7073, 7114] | 0.10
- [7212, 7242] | 0.13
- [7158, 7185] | 0.19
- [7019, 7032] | -0.07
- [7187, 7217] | 0.17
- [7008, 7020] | -0.04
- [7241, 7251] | 0.08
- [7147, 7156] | 0.26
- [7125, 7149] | 0.31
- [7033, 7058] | -0.10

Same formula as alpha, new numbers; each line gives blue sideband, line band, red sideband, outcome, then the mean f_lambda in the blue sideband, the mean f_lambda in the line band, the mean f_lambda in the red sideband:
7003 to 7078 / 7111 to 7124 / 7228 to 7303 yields 1.4 AA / 29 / 26.3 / 30.3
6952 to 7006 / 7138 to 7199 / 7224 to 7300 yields 9.3 AA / 26.7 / 24.5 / 30.1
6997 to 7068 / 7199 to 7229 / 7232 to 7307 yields 4.0 AA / 29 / 26.2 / 30.6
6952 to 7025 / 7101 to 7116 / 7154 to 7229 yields 0.3 AA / 27.1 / 25.6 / 25.6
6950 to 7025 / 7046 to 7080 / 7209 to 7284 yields -1.5 AA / 27.1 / 28.8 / 28.8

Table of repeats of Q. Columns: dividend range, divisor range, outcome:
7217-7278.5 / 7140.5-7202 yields 1.20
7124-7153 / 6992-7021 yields 0.82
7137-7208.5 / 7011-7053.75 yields 0.86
